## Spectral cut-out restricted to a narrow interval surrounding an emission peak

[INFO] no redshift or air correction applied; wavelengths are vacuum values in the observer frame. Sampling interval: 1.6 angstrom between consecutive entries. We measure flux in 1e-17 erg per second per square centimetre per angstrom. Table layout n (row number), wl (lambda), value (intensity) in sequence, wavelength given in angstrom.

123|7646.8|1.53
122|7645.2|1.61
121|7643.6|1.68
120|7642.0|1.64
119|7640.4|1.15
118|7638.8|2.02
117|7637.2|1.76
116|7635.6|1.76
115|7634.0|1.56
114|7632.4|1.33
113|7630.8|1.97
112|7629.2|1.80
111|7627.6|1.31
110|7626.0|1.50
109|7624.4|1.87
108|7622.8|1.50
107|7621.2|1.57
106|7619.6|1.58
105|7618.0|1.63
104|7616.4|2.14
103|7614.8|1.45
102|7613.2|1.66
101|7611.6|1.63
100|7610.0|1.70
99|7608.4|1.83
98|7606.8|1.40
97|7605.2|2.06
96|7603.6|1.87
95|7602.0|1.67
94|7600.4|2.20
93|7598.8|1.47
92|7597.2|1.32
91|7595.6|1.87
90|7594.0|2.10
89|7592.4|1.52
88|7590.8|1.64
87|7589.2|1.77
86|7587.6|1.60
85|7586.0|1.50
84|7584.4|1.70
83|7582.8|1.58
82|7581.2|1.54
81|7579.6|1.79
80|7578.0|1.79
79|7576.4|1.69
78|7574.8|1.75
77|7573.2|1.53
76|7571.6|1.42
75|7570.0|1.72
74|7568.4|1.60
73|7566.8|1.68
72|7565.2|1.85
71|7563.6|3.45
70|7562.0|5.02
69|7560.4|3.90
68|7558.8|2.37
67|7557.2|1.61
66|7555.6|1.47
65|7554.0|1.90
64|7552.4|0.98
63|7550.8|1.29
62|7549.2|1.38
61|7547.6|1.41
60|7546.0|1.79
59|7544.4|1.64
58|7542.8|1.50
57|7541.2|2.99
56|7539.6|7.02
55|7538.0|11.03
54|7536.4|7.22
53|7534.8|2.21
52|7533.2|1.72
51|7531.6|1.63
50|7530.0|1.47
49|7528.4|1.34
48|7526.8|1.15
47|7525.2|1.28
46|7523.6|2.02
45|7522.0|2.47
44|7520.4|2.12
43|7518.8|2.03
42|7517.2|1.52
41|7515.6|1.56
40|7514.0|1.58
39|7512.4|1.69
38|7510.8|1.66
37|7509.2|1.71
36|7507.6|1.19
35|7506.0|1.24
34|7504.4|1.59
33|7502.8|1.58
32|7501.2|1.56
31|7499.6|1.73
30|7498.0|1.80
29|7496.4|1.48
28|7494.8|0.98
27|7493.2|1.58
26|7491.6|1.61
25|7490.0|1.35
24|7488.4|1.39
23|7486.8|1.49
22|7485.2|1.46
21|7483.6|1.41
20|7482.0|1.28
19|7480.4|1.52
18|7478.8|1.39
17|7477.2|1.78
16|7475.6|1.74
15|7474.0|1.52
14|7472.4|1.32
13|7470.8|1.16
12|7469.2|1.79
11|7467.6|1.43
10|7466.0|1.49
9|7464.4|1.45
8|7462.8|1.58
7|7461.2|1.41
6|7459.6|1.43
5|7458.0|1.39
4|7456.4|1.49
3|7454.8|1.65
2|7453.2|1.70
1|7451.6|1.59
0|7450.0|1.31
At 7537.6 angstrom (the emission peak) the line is H-alpha 6563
